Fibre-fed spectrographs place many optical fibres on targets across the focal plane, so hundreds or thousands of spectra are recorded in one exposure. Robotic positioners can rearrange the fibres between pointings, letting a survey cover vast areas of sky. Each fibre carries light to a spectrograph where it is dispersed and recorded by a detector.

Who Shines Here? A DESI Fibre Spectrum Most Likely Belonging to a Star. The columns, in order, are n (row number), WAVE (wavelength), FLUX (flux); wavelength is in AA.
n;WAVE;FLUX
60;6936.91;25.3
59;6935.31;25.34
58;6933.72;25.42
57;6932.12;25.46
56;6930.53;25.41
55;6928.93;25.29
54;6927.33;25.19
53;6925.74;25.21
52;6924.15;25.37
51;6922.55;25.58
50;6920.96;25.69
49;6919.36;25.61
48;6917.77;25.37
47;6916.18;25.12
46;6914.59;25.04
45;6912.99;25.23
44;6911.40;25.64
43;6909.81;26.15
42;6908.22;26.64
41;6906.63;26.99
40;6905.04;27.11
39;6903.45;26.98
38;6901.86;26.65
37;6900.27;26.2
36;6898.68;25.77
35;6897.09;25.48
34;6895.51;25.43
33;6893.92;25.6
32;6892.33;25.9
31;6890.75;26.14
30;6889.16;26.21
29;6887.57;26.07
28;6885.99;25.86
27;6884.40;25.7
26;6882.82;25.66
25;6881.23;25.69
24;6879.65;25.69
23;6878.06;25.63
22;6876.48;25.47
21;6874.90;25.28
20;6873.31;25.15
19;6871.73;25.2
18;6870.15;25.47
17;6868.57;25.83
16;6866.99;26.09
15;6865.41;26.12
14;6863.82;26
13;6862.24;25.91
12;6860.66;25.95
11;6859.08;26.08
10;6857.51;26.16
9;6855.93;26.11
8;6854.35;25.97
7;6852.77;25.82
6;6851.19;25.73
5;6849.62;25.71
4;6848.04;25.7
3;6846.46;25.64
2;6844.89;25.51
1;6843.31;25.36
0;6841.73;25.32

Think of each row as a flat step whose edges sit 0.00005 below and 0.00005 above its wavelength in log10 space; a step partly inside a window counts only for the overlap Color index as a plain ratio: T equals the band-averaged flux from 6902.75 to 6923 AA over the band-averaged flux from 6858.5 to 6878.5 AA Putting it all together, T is 1.0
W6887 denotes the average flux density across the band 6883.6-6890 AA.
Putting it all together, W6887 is 26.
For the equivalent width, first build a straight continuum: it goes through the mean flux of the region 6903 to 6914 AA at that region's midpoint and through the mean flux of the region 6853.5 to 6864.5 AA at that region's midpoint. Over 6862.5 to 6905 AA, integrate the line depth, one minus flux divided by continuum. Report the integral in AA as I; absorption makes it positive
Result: 0.6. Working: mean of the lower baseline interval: 26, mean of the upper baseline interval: 26.3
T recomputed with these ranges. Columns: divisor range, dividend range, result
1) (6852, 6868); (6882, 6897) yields 0.99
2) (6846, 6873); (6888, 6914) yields 1.01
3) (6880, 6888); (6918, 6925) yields 0.99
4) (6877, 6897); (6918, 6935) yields 0.99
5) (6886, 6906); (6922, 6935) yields 0.97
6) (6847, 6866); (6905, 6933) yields 0.99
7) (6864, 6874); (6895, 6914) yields 1.02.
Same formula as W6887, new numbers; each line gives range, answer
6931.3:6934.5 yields 25.5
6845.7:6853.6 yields 25.7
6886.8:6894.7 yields 26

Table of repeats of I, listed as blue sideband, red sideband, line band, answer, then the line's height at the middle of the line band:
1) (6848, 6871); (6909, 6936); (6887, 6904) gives -0.3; 25.6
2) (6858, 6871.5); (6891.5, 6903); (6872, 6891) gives 0.2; 25.9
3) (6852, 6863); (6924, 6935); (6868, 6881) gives 0.2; 25.9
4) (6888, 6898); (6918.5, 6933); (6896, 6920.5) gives -0.3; 25.6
